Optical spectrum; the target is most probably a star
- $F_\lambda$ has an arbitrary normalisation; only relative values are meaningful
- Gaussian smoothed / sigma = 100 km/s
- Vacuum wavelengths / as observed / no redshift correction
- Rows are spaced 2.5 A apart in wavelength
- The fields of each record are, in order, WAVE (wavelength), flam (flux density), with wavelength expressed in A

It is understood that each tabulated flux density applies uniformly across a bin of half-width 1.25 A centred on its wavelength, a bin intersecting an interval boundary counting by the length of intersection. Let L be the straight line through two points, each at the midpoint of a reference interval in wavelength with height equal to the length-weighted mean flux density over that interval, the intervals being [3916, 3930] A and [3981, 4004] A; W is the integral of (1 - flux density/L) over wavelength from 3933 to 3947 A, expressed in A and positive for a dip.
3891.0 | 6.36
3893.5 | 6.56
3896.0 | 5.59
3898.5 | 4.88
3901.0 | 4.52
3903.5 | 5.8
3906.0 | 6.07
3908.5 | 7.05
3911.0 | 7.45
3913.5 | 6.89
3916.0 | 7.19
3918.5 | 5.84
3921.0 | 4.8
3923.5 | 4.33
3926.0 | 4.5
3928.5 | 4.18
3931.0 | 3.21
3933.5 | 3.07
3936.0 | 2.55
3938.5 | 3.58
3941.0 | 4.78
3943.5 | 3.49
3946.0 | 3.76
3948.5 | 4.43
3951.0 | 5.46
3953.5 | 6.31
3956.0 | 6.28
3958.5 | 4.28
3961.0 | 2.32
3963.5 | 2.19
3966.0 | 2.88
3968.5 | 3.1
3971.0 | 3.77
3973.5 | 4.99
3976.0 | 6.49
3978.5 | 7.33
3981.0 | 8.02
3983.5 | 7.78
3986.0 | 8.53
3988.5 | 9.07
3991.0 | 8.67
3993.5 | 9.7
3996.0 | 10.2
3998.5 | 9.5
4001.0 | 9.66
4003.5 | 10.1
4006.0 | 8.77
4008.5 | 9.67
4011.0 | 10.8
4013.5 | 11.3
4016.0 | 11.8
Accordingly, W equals 5.65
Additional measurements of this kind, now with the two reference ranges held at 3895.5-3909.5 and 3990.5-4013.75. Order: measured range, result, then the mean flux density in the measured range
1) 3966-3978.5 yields 5.7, 4.69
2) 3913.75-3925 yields 1.2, 5.64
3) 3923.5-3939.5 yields 7.6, 3.58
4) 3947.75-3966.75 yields 8.6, 4.3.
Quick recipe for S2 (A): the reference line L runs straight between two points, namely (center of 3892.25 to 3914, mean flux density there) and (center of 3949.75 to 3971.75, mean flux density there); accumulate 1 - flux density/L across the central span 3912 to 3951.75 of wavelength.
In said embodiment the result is 4.6 A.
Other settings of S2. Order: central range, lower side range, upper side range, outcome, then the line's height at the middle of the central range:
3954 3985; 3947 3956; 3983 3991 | 9.2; 7.04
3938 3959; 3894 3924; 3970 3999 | 6.6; 6.92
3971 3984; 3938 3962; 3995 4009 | 1.3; 7.23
